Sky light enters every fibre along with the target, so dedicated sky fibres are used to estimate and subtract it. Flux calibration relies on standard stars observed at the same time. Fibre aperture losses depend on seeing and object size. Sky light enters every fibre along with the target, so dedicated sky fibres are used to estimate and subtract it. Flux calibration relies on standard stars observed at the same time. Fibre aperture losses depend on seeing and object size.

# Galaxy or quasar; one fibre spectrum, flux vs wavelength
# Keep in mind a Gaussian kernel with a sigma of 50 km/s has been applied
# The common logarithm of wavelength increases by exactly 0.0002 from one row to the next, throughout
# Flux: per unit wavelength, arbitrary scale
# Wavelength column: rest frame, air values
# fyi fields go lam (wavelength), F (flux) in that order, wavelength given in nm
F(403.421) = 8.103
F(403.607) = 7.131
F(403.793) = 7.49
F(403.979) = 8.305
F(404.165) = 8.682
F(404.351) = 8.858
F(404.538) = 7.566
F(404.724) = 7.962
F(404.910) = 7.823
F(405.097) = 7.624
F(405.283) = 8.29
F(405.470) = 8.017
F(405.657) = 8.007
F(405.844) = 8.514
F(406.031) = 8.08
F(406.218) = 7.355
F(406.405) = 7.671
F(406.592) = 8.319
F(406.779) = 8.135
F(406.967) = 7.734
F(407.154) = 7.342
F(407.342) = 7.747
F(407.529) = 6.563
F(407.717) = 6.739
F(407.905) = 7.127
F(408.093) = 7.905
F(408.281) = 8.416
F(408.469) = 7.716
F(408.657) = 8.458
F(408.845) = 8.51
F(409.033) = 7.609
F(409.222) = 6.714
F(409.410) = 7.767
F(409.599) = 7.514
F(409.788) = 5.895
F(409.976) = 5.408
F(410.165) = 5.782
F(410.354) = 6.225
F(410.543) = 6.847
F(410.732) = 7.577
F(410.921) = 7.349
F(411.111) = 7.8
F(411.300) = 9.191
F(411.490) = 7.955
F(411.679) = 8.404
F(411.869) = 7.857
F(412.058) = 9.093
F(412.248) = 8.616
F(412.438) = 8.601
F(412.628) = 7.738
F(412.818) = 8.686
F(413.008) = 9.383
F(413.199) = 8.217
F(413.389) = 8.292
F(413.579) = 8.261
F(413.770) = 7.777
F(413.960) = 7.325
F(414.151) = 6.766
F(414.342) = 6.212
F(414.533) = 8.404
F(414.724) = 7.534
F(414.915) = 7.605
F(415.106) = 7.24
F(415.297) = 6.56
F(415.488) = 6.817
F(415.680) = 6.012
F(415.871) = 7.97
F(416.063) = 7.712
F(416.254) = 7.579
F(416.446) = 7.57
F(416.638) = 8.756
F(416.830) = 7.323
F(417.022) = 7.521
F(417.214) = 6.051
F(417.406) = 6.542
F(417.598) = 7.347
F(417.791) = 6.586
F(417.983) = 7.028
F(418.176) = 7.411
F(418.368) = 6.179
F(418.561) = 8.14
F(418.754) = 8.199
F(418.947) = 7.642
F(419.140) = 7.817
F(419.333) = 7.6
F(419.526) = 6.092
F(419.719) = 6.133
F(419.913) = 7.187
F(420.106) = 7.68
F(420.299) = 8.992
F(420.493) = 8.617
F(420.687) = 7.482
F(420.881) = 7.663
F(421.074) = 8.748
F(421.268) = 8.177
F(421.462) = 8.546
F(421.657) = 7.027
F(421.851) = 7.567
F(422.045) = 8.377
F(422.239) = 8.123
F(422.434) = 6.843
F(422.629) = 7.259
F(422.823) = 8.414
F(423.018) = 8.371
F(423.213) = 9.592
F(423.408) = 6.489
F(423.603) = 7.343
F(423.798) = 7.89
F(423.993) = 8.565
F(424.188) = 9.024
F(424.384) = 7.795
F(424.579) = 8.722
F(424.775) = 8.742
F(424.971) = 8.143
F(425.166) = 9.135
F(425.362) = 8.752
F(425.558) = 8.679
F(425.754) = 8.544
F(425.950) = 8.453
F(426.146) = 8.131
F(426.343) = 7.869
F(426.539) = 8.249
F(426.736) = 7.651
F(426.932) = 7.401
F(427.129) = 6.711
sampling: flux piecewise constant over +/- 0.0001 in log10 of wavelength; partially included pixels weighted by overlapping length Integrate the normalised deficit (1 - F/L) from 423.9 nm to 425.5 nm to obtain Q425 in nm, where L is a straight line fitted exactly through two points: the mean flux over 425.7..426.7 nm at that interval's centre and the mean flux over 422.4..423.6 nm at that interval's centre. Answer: -0.116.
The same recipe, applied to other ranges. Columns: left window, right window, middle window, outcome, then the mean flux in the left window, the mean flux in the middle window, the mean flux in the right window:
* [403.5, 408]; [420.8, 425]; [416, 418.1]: 0.19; 7.79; 7.27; 8.07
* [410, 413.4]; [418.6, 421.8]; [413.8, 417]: 0.20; 7.92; 7.35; 7.73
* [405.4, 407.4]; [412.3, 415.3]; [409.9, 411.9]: 0.14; 7.9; 7.31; 7.84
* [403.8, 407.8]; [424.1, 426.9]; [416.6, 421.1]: 0.44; 7.87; 7.41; 8.39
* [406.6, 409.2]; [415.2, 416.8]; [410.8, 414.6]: -0.30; 7.69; 8.09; 7.37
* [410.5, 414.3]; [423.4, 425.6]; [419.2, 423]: 0.25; 8.08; 7.73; 8.34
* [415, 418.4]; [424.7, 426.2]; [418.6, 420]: 0.05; 7.14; 7.27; 8.59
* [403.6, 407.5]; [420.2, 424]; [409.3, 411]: 0.27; 7.93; 6.7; 7.99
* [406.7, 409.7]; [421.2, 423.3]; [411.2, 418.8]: 0.15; 7.62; 7.66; 8.02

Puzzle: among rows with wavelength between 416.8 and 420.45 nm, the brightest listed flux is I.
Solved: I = 8.992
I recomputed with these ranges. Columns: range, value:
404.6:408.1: 8.514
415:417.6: 8.756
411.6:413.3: 9.383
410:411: 7.577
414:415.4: 8.404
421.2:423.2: 8.546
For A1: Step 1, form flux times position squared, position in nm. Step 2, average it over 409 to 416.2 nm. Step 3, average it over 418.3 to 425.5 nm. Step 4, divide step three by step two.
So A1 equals 1.1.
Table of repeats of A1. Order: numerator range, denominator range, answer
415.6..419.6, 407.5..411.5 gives 1.04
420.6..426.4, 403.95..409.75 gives 1.13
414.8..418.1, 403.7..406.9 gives 0.94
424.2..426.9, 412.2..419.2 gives 1.16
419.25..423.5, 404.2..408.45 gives 1.07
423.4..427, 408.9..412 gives 1.21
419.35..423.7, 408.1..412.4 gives 1.08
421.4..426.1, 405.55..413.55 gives 1.13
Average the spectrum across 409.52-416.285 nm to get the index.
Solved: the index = 7.56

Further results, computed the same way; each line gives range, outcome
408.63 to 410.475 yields 6.93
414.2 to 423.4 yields 7.52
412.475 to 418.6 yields 7.46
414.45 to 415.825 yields 7.19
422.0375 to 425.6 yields 8.21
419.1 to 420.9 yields 7.51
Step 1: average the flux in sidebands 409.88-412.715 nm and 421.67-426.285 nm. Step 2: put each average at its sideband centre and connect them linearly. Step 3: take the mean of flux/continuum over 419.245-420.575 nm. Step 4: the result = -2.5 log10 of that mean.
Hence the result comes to 0.08 mag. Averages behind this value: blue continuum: 7.63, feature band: 7.46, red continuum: 8.19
